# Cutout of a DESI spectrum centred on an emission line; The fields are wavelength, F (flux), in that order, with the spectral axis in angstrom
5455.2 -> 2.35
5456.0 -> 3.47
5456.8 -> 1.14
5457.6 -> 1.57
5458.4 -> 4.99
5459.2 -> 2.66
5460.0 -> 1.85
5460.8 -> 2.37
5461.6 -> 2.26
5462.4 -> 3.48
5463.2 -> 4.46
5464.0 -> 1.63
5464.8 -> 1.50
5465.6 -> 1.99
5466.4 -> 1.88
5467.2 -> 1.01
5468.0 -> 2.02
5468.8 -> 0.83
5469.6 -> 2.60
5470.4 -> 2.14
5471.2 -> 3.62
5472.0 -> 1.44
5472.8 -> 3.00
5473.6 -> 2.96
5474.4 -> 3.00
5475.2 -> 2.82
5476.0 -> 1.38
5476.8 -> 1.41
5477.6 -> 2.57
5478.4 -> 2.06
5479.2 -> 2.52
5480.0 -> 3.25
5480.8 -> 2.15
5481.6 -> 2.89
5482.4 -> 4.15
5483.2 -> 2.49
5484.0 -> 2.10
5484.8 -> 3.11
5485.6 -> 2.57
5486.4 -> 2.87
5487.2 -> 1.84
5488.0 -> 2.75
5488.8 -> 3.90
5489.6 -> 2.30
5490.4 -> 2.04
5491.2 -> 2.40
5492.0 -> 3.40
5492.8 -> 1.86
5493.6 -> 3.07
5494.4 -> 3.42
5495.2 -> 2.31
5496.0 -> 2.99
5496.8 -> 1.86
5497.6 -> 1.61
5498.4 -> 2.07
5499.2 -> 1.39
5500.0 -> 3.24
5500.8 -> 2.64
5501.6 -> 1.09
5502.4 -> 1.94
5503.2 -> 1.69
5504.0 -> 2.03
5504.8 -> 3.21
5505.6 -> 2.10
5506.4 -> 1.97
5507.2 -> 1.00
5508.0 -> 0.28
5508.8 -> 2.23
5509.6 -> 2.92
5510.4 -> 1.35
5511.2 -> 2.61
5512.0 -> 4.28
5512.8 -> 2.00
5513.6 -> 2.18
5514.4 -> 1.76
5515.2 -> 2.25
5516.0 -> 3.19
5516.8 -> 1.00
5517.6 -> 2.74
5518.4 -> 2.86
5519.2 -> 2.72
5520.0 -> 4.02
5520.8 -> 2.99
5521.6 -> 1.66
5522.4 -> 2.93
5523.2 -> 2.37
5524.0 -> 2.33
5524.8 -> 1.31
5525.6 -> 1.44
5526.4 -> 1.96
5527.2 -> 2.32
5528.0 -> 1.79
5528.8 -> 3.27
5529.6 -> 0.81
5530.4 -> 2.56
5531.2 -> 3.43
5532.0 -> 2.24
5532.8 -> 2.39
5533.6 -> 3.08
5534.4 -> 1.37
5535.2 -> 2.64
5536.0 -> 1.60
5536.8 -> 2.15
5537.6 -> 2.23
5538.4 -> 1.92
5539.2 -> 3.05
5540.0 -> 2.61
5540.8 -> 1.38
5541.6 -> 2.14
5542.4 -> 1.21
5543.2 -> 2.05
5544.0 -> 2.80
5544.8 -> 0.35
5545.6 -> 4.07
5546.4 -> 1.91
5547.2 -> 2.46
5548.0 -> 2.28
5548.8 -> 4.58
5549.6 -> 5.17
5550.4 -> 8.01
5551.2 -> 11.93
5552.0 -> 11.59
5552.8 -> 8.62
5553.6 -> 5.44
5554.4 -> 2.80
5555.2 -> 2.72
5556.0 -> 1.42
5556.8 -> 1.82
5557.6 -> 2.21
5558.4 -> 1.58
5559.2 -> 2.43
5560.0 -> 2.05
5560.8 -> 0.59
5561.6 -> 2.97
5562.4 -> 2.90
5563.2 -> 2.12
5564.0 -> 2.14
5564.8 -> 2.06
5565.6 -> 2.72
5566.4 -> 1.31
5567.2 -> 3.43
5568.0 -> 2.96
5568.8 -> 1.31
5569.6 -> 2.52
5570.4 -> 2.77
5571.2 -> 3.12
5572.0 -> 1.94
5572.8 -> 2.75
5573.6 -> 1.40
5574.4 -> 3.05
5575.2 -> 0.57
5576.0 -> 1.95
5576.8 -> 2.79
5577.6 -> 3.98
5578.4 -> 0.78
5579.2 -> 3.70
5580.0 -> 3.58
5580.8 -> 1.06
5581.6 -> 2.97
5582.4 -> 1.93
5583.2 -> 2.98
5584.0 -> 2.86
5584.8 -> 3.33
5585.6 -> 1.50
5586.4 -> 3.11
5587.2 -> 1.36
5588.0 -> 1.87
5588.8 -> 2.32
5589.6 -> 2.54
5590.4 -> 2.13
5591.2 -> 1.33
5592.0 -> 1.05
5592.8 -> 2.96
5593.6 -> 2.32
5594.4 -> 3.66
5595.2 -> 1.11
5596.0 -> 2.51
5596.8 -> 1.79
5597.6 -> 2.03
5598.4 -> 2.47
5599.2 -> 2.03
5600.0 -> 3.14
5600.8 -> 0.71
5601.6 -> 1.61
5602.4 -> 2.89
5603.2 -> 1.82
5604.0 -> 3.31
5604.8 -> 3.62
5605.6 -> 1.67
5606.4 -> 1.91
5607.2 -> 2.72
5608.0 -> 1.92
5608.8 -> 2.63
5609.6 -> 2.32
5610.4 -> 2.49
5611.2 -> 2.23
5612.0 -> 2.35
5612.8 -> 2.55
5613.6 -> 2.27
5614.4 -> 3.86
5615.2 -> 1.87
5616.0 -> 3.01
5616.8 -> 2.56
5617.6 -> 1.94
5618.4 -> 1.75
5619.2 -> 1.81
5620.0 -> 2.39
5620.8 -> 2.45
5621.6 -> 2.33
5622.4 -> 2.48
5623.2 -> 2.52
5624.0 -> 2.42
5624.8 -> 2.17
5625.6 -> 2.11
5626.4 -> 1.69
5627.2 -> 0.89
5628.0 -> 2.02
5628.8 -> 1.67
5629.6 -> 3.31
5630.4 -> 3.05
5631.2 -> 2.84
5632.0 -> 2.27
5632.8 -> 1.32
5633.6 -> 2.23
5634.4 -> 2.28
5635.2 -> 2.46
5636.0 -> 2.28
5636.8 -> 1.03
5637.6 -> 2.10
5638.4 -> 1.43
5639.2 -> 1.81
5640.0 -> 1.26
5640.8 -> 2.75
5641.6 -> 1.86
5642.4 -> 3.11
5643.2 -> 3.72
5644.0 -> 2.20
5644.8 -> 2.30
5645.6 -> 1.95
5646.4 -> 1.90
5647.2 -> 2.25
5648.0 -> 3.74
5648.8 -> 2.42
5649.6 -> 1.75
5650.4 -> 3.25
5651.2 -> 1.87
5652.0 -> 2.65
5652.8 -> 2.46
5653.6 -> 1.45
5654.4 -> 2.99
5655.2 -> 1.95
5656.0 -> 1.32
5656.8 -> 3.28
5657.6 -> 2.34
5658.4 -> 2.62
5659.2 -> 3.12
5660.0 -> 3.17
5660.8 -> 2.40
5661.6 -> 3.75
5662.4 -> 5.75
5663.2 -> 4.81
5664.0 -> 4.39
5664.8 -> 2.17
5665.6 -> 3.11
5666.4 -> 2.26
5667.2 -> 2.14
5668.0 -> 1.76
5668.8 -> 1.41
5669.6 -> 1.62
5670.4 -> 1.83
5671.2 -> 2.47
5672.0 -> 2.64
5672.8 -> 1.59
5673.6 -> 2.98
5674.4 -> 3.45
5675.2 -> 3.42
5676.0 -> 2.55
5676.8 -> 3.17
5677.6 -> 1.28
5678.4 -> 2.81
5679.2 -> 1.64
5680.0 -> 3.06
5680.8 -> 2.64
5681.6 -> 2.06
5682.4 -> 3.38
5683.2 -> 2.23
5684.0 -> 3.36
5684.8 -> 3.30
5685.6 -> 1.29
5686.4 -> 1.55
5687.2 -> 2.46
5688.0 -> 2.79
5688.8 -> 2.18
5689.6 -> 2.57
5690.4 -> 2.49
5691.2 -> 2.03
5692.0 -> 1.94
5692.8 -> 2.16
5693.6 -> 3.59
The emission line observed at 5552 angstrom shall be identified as H-beta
